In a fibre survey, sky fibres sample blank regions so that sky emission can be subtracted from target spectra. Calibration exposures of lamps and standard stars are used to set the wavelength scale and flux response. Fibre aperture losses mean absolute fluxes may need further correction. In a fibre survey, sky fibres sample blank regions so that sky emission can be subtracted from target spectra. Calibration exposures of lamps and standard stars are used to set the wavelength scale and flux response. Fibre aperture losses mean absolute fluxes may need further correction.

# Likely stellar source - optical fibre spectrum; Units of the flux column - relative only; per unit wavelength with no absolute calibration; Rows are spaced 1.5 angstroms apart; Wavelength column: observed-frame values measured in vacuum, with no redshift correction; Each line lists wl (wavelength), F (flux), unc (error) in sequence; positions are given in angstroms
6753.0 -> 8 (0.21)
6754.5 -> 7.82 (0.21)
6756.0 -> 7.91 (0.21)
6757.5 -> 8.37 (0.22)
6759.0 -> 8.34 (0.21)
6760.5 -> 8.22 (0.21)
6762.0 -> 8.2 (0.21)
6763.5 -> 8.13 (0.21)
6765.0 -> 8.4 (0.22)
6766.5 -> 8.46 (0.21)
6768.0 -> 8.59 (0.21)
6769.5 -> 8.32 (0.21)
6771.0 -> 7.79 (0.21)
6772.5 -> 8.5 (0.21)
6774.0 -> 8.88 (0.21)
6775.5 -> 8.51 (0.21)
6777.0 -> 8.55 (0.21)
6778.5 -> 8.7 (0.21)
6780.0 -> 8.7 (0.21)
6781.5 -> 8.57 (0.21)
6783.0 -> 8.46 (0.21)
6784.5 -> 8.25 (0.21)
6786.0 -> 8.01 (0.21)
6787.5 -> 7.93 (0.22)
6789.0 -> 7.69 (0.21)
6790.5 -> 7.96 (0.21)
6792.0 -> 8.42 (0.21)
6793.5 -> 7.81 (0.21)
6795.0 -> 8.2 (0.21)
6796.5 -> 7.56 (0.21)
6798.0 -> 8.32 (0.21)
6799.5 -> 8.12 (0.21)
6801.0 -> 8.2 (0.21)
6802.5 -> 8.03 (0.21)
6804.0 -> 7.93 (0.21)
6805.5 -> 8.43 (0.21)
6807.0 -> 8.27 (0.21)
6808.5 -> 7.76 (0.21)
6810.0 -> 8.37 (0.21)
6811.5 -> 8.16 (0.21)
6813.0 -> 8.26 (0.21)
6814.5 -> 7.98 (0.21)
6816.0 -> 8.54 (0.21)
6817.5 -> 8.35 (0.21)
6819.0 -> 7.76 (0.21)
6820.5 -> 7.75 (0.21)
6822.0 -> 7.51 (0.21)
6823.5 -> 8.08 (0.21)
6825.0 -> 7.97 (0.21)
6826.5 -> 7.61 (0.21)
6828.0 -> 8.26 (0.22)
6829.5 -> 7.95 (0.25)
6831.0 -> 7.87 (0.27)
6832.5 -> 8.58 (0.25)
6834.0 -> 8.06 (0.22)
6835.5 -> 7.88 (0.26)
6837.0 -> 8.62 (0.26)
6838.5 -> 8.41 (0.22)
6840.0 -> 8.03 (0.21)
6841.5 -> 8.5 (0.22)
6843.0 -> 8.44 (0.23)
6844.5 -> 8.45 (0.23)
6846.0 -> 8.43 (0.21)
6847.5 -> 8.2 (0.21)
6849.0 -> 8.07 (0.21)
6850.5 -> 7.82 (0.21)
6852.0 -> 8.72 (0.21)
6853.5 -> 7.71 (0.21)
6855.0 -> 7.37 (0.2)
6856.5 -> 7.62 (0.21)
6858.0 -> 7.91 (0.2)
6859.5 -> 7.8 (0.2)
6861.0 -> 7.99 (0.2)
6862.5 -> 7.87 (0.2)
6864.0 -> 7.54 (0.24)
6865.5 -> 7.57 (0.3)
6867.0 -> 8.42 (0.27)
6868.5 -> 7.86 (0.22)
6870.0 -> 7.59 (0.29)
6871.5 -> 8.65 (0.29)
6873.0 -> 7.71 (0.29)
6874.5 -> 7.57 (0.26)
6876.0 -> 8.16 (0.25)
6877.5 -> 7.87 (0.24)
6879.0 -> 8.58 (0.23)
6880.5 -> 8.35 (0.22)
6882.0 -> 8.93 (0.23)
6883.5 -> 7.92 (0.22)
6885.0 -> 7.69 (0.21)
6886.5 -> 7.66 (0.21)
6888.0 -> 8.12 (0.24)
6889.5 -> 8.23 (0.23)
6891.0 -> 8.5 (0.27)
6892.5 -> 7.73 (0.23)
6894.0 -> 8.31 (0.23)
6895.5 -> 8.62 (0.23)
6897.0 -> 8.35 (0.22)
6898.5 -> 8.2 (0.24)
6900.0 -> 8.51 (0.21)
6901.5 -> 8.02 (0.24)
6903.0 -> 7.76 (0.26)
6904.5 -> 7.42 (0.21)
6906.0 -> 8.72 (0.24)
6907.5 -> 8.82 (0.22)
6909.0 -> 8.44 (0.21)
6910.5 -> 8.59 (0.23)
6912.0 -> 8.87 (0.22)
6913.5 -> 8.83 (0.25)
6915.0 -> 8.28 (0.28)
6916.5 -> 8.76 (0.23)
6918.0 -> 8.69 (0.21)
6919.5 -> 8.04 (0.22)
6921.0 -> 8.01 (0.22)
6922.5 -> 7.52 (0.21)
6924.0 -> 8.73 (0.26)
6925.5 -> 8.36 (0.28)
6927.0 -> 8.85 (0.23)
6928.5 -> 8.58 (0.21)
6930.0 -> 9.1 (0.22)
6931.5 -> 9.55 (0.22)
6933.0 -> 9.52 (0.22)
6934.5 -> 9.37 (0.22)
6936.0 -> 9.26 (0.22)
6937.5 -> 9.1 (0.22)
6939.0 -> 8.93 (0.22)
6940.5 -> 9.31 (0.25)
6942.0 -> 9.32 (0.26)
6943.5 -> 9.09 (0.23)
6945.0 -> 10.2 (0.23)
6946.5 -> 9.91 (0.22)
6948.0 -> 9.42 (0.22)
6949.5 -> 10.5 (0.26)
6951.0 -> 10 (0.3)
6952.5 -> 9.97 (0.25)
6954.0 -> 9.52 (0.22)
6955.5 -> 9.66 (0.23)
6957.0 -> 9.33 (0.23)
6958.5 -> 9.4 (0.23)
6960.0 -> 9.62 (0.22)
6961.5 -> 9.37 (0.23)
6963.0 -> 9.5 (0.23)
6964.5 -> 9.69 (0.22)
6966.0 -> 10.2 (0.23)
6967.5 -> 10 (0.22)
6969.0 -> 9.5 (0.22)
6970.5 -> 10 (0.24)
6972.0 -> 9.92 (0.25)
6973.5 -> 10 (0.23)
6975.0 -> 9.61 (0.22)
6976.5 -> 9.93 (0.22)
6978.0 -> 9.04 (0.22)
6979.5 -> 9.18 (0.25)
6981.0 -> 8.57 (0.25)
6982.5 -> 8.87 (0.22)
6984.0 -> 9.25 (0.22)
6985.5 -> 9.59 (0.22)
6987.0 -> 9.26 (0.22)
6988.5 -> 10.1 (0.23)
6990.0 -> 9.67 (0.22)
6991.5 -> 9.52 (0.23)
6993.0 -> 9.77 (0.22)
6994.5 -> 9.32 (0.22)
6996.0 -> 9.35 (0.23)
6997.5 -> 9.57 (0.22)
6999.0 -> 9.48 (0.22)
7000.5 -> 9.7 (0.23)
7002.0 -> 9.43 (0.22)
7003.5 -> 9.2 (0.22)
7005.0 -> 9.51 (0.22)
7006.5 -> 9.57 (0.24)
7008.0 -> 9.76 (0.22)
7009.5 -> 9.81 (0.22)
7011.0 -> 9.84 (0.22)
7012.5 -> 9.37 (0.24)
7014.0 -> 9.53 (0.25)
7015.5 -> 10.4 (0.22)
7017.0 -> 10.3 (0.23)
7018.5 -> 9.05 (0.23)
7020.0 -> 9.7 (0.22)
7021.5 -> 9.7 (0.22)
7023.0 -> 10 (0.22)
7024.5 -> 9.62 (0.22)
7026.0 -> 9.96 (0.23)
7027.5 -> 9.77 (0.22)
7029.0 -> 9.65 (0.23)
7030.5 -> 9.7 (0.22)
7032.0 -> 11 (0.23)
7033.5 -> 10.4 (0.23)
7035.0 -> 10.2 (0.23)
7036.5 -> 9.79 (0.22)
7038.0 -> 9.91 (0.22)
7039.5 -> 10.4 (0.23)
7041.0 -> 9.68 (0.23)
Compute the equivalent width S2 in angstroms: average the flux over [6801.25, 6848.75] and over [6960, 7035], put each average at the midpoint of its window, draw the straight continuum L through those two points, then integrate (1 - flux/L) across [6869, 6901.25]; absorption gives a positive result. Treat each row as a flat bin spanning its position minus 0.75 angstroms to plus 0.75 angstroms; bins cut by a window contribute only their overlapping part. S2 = 1.9 angstroms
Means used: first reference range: 8.14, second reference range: 9.66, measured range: 8.15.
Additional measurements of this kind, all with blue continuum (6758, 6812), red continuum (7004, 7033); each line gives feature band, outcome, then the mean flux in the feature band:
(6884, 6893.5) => 1.0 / 8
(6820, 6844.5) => 1.3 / 8.11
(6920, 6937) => 0.7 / 8.8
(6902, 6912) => 0.8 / 8.33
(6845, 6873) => 2.5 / 7.95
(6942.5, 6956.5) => -0.7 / 9.79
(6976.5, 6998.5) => 0.5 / 9.38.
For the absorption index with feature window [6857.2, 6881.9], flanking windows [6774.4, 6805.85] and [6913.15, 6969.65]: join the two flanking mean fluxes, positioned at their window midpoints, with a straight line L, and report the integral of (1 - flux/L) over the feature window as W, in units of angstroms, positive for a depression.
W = 2.2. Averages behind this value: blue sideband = 8.21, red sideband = 9.24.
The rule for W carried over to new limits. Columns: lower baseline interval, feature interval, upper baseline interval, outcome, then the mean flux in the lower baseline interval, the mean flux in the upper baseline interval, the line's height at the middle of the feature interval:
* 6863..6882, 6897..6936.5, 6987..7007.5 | 0.0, 8.02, 9.54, 8.56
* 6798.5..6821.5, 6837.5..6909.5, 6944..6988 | 5.1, 8.12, 9.62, 8.73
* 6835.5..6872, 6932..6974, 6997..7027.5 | -2.6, 8.06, 9.68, 9.07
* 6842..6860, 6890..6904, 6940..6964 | 0.9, 8.05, 9.64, 8.78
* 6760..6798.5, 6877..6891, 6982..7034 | 1.2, 8.27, 9.68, 8.92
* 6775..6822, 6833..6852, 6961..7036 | 0.5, 8.17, 9.67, 8.5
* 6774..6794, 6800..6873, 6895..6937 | 3.0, 8.3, 8.57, 8.41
